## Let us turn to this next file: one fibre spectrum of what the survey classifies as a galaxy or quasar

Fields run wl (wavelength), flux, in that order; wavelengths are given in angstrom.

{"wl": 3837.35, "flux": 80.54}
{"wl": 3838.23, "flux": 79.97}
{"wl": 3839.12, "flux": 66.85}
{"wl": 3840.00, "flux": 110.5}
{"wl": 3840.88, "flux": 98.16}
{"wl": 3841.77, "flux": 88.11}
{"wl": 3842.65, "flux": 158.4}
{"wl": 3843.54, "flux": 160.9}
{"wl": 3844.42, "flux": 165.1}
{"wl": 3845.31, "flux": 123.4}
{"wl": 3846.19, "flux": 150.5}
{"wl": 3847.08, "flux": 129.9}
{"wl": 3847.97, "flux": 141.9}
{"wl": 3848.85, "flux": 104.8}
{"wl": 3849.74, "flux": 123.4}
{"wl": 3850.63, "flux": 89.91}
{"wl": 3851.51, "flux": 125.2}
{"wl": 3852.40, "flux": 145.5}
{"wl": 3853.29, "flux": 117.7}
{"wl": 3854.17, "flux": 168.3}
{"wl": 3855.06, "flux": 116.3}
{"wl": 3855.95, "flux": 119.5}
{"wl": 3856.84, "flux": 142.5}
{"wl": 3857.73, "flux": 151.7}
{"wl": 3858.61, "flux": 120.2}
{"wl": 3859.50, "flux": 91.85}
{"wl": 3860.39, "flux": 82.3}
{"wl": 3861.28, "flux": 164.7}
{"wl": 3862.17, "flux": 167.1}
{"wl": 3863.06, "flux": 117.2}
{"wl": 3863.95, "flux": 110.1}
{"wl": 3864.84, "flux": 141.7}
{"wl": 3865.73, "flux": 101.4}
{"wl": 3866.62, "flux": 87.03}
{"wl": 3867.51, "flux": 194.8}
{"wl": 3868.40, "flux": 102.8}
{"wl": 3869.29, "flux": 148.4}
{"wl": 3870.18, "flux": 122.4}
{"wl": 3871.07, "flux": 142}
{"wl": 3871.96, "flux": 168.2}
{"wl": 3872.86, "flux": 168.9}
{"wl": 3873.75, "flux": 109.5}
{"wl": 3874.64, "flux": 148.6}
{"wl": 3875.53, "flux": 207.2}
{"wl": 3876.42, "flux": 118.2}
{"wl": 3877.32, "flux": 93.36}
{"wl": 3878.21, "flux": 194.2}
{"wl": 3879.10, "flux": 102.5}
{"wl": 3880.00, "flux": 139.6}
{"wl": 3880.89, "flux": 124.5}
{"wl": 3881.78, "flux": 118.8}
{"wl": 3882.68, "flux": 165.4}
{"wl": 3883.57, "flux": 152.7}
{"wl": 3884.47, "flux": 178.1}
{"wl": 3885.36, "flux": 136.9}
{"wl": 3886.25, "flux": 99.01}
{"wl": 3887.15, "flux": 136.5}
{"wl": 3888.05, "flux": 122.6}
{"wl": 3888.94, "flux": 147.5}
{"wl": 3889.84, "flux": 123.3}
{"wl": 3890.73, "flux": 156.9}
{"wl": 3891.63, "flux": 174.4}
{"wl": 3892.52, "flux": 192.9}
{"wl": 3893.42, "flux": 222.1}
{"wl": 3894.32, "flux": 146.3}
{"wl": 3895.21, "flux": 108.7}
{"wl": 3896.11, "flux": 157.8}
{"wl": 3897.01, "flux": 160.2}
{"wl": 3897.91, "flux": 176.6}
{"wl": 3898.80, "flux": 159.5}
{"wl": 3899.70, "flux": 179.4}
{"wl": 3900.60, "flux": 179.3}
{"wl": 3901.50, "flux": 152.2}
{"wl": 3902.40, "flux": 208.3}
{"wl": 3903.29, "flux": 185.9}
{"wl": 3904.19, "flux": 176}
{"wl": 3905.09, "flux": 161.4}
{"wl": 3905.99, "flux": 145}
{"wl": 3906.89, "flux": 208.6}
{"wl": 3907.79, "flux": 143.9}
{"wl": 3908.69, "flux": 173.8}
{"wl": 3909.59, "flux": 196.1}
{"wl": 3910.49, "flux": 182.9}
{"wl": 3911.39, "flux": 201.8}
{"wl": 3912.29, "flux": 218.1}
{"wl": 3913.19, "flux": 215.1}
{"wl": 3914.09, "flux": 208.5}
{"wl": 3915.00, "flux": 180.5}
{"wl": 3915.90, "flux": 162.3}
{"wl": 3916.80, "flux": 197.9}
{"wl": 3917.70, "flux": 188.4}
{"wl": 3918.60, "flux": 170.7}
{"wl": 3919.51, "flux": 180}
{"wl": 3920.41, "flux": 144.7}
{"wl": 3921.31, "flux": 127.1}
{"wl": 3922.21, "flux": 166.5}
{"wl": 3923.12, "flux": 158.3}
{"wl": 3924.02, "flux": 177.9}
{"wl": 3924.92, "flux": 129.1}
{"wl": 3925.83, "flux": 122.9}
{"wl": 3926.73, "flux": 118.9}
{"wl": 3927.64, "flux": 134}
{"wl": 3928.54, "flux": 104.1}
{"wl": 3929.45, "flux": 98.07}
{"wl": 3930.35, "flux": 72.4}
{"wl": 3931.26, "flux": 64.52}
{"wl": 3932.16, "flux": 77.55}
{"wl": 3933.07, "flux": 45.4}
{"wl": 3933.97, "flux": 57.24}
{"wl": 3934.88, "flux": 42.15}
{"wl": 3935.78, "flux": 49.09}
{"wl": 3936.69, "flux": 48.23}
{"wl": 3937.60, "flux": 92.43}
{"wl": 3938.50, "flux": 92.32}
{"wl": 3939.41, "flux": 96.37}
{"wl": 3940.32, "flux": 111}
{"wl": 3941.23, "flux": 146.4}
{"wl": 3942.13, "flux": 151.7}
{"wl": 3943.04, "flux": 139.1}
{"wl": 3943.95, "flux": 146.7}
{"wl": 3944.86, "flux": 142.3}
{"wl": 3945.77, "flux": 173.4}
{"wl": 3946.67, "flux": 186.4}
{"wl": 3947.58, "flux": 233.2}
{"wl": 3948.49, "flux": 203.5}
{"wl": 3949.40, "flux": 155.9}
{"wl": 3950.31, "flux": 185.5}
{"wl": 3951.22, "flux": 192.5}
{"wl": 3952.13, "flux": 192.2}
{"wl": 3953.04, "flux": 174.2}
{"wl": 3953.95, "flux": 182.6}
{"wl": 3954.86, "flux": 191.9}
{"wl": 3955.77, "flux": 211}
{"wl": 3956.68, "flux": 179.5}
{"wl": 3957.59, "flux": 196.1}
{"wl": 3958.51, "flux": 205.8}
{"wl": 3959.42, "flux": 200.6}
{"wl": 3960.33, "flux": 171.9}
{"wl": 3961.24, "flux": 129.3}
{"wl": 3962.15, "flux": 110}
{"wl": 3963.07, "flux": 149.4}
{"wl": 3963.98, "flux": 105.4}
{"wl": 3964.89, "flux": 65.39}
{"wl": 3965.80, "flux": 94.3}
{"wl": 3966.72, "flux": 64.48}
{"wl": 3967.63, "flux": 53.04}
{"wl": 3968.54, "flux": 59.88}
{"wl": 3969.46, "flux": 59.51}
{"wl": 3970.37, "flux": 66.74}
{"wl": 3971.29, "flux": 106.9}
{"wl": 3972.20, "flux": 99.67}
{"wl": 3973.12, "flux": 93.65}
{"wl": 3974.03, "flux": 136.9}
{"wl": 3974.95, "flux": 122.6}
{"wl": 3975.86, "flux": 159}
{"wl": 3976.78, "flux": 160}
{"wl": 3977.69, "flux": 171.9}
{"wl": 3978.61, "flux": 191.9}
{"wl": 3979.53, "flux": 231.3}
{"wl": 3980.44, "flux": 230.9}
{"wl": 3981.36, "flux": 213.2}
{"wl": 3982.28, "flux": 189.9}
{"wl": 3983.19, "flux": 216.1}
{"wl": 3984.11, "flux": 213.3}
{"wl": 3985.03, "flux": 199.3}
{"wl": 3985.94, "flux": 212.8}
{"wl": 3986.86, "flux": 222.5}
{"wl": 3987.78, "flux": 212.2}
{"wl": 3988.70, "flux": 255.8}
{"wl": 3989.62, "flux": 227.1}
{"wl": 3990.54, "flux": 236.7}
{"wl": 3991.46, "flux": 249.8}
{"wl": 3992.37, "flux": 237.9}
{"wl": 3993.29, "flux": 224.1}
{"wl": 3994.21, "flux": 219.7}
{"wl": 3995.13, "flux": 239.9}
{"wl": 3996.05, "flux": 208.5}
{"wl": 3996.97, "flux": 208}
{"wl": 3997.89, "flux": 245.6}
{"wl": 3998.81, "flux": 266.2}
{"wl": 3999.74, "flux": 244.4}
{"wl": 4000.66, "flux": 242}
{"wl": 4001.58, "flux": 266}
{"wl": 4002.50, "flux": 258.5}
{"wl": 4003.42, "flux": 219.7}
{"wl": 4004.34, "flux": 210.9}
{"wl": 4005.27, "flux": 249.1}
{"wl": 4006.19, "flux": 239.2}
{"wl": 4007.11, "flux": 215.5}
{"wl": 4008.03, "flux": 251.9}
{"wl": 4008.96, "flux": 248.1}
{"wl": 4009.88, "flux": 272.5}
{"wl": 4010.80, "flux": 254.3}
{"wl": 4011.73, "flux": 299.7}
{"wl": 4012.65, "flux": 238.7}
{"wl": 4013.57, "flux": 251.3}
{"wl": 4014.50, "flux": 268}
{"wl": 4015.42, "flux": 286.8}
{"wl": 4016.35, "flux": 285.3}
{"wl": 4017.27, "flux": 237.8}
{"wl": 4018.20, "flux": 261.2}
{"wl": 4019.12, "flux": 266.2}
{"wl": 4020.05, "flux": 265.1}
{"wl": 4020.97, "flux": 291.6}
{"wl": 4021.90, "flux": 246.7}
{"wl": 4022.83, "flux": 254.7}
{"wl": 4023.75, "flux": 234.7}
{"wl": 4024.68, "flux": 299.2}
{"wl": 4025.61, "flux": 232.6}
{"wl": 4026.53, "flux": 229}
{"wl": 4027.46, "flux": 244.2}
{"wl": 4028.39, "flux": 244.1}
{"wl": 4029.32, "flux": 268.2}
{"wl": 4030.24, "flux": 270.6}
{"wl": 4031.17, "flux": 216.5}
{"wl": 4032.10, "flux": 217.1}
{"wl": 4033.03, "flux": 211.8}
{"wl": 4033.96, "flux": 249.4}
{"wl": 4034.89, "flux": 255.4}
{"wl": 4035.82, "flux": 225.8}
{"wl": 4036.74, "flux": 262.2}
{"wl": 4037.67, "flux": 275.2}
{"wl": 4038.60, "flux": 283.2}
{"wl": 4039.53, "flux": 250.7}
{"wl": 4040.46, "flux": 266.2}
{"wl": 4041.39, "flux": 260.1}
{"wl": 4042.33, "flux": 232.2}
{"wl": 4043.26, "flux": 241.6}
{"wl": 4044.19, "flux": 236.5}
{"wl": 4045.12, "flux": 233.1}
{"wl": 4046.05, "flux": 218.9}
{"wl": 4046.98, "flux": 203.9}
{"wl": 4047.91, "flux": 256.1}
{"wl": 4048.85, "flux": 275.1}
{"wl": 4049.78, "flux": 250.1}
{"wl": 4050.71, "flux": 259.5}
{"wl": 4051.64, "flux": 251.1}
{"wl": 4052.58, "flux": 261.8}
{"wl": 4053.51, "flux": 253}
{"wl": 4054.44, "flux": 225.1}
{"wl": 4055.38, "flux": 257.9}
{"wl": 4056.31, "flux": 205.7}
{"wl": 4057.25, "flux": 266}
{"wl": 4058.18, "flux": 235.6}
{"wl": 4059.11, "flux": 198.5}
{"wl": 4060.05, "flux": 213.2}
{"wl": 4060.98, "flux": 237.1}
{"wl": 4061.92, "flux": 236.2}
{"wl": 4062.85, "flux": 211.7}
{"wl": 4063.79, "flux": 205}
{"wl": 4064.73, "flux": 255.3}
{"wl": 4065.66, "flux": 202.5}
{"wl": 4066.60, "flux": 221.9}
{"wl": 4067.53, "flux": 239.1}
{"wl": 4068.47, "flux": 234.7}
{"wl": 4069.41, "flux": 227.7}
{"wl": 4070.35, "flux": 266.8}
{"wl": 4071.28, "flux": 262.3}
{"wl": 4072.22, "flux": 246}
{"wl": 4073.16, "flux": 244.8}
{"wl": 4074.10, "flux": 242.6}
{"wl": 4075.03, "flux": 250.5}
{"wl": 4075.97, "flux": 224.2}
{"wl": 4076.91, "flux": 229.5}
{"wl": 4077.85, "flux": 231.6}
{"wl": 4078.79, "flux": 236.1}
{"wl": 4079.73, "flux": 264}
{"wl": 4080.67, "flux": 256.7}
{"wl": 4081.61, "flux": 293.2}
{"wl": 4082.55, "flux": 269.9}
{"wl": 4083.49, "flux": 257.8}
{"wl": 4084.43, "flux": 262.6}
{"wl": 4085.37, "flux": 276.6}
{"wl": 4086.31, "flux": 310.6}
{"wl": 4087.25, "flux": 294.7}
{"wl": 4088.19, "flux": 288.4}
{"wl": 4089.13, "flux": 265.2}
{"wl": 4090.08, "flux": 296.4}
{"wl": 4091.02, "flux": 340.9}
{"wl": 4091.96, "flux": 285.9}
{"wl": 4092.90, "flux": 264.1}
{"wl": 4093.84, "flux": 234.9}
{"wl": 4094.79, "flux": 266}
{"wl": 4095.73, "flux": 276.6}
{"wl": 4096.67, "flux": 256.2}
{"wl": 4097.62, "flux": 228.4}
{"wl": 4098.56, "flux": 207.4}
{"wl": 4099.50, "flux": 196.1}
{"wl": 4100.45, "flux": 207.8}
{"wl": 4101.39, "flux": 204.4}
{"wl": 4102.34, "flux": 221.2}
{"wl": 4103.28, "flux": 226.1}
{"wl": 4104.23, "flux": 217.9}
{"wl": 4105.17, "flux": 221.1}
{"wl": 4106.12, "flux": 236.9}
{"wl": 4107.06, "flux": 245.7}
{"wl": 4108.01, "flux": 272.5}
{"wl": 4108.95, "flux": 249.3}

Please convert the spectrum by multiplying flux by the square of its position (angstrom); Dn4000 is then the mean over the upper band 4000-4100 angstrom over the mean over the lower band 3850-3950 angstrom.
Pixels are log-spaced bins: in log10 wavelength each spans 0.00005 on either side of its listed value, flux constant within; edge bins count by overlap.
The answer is 1.9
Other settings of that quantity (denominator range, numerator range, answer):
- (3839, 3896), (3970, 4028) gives 1.77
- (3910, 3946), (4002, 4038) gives 1.98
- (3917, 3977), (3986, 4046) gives 1.94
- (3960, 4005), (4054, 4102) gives 1.44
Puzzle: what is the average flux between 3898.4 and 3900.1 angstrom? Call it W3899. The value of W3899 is 169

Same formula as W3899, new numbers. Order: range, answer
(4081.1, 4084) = 273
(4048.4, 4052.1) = 259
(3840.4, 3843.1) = 115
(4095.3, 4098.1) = 253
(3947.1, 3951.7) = 194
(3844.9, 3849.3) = 130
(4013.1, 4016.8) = 273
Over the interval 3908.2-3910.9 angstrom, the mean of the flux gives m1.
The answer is 184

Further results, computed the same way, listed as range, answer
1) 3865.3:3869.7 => 127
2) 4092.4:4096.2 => 261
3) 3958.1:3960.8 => 193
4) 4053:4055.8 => 245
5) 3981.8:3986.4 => 207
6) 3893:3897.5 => 159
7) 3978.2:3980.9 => 219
